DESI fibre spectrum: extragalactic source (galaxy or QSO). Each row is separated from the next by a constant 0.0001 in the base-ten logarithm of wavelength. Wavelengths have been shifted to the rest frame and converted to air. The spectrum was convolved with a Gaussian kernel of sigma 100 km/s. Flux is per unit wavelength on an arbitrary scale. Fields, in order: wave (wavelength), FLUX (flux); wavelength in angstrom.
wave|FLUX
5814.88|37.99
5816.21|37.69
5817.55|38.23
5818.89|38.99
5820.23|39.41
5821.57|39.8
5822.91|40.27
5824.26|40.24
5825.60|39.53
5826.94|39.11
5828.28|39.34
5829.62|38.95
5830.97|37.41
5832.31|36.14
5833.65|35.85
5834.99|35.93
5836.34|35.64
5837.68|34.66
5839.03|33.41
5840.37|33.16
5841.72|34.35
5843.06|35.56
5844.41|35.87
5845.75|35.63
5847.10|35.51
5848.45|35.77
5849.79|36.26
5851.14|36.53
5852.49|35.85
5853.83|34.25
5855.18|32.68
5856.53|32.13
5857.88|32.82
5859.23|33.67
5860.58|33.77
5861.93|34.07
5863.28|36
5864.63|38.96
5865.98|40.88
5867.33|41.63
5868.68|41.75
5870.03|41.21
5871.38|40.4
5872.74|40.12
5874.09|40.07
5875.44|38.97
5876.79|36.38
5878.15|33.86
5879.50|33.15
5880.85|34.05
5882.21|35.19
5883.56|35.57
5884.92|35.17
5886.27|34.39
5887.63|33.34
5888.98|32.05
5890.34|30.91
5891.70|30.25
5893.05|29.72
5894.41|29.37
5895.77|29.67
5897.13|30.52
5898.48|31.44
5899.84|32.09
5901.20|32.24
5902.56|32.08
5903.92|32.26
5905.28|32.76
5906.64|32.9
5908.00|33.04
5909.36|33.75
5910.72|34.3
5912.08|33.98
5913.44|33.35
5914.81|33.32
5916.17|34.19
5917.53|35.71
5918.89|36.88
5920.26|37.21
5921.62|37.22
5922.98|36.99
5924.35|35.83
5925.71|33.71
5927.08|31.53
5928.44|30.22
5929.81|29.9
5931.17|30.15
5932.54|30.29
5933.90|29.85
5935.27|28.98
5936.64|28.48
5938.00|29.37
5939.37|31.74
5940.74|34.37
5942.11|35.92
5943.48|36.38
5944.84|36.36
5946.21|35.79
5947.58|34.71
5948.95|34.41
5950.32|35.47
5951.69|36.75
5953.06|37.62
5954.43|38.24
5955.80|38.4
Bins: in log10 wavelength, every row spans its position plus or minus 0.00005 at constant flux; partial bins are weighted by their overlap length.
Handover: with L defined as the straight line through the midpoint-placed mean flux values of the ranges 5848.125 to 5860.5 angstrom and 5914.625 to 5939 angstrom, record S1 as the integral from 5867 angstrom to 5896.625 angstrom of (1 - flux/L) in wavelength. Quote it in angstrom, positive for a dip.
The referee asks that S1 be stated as -1.26 angstrom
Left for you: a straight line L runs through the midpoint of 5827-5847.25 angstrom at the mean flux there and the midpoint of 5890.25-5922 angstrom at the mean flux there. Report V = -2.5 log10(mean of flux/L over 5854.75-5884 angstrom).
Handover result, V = -0.07 mag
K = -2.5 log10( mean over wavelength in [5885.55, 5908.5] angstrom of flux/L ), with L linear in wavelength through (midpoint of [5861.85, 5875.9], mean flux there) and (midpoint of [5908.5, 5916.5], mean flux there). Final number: 0.13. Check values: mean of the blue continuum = 39.7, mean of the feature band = 31.7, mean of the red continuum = 33.8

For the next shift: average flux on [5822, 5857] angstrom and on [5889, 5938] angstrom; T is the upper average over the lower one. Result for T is 0.89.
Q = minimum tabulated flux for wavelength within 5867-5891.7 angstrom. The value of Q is 30.25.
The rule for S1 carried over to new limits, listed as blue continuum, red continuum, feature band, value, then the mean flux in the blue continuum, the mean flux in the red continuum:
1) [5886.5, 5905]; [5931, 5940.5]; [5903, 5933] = -3.0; 31.3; 30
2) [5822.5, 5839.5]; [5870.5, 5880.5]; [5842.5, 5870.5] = 1.0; 37.4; 37.5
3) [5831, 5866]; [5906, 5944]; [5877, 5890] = 0.1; 35.1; 33.2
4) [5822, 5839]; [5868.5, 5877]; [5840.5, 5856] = 1.4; 37.6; 39.9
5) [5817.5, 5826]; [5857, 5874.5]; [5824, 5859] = 2.8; 39.6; 38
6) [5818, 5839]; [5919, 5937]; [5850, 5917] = 0.8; 37.9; 32.5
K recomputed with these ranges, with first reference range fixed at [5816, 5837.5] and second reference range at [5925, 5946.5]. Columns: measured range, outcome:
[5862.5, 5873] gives -0.120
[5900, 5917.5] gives 0.010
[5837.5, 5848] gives 0.076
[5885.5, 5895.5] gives 0.105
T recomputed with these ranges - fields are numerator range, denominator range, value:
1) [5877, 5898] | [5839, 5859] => 0.94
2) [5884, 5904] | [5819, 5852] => 0.86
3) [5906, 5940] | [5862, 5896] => 0.92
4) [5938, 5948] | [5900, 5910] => 1.06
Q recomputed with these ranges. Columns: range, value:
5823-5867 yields 32.13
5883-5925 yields 29.37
